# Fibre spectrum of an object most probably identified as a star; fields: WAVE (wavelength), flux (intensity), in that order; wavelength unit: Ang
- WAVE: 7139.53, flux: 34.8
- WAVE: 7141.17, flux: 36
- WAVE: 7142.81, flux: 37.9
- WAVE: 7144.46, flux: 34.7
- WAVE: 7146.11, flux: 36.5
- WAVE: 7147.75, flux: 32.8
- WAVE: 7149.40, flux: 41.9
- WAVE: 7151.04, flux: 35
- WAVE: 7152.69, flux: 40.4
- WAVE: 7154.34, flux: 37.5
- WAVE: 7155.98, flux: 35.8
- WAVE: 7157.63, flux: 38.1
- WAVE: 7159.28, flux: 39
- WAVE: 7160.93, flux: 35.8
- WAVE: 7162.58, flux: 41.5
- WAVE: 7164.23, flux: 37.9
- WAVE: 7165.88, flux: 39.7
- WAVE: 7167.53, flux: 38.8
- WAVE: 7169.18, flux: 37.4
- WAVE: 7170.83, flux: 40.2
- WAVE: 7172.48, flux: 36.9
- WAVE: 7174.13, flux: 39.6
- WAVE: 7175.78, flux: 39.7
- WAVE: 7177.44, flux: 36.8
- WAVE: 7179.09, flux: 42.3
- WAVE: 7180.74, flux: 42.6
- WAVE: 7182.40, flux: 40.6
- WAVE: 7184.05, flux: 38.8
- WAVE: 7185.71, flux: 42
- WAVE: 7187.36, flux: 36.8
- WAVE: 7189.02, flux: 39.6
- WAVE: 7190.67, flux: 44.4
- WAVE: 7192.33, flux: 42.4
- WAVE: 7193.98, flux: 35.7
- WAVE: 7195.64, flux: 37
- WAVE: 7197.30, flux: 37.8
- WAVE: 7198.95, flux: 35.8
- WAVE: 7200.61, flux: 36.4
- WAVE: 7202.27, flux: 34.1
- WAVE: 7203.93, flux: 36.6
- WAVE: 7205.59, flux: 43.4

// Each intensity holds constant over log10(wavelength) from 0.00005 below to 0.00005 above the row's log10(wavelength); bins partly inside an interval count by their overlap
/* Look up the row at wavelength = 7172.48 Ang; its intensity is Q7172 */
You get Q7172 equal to 36.9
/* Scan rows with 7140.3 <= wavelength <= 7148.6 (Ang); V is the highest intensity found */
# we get 37.9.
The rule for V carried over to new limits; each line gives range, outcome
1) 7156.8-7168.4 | 41.5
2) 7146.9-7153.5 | 41.9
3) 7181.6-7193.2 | 44.4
